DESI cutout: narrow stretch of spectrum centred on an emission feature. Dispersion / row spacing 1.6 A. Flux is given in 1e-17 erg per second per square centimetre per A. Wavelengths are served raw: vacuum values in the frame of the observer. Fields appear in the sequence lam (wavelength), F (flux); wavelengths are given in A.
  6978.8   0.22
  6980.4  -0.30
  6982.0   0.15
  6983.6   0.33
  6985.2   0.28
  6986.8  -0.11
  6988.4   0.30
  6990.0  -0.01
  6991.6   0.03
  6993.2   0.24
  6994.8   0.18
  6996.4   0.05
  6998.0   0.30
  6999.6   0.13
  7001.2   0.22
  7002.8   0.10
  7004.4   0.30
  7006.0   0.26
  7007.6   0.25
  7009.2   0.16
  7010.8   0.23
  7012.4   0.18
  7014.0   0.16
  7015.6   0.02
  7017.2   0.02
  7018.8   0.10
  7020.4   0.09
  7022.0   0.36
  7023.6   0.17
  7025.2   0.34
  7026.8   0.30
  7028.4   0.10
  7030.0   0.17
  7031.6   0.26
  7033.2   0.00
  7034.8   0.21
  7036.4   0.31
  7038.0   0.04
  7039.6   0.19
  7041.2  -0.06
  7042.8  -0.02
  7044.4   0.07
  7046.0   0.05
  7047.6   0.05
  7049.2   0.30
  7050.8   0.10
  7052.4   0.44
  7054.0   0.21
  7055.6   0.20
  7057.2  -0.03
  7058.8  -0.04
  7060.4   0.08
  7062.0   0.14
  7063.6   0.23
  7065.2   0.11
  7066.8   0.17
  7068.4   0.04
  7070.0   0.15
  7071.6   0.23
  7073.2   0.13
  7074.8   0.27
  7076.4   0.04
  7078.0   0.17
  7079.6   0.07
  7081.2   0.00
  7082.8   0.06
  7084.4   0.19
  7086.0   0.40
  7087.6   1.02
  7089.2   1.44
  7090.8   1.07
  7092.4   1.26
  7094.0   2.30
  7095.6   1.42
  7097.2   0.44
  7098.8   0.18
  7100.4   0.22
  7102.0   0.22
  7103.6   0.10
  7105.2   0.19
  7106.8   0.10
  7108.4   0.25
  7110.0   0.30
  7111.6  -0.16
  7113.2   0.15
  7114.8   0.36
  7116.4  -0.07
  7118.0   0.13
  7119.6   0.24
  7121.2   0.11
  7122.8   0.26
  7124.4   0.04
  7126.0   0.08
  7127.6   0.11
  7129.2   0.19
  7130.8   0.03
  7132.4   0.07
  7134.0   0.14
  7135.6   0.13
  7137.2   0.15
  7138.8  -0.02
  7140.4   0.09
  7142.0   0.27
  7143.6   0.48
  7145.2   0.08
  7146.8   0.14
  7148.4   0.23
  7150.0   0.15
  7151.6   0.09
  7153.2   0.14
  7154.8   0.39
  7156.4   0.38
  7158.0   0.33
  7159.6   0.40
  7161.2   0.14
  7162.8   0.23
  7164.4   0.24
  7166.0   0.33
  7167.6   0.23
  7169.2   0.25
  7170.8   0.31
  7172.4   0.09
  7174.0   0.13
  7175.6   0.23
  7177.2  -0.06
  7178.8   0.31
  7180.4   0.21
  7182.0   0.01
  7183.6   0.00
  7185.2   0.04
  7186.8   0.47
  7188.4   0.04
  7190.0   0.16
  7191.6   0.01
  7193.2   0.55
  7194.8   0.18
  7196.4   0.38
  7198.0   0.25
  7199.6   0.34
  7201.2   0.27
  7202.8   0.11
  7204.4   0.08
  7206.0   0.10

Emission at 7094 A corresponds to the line [O II]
